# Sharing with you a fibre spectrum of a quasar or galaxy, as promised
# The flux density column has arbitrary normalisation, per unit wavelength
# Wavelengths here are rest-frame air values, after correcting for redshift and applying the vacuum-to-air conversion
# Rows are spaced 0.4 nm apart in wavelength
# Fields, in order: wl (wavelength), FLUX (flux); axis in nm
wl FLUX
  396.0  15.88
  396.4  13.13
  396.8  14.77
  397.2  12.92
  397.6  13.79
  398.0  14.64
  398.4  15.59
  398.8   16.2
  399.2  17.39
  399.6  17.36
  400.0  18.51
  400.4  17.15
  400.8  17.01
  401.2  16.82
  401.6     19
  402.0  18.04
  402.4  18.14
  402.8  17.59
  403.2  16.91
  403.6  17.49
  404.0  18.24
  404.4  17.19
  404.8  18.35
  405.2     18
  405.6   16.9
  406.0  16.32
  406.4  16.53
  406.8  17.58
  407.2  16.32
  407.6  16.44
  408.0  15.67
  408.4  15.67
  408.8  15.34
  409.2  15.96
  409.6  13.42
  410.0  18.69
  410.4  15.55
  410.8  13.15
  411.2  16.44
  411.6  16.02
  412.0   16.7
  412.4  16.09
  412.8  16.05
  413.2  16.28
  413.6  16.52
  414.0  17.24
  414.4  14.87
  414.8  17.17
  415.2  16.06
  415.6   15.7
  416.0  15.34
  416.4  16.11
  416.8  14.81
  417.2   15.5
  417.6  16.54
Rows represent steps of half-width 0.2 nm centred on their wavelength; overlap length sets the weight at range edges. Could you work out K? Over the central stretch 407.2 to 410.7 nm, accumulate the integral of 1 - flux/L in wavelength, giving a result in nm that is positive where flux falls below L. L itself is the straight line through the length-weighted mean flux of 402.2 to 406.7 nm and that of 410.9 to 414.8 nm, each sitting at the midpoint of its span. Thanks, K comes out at 0.205 nm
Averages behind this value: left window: 17.4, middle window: 15.8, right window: 16.2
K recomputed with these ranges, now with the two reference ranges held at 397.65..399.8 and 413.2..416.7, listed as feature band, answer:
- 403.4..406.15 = -0.25 nm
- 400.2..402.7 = -0.25 nm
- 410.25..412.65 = 0.06 nm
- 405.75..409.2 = -0.03 nm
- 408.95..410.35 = 0.01 nm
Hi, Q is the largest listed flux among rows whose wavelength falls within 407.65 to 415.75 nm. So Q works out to 18.69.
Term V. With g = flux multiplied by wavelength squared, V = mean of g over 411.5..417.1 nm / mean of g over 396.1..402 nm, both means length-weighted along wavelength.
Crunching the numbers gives 1.08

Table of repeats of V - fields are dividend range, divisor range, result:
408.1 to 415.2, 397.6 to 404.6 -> 0.98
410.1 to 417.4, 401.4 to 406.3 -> 0.95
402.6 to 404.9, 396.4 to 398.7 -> 1.27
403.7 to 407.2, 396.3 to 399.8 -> 1.19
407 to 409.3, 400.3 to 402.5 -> 0.93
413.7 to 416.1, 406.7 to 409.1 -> 1.04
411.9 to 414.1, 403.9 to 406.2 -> 0.98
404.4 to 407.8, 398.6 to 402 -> 1.01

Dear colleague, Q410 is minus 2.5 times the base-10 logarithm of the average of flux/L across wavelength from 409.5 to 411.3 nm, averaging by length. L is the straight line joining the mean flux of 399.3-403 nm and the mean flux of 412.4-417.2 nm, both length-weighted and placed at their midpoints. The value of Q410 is 0.07 mag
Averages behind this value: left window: 17.7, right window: 16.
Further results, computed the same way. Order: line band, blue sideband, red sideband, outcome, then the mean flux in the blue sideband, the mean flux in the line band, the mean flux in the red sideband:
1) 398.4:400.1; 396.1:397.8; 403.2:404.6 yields -0.139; 13.8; 17.1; 17.5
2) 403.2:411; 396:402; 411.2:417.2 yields -0.027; 16.1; 16.5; 16.1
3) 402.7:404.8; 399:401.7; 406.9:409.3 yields -0.045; 17.6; 17.6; 16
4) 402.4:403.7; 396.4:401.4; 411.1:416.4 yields -0.095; 15.9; 17.4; 16.2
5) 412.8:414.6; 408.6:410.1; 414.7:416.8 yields -0.026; 15.7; 16.2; 15.9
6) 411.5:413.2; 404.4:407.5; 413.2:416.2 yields 0.011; 17.1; 16.2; 16.1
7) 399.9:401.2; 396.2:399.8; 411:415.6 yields -0.139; 15.1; 17.4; 16.3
